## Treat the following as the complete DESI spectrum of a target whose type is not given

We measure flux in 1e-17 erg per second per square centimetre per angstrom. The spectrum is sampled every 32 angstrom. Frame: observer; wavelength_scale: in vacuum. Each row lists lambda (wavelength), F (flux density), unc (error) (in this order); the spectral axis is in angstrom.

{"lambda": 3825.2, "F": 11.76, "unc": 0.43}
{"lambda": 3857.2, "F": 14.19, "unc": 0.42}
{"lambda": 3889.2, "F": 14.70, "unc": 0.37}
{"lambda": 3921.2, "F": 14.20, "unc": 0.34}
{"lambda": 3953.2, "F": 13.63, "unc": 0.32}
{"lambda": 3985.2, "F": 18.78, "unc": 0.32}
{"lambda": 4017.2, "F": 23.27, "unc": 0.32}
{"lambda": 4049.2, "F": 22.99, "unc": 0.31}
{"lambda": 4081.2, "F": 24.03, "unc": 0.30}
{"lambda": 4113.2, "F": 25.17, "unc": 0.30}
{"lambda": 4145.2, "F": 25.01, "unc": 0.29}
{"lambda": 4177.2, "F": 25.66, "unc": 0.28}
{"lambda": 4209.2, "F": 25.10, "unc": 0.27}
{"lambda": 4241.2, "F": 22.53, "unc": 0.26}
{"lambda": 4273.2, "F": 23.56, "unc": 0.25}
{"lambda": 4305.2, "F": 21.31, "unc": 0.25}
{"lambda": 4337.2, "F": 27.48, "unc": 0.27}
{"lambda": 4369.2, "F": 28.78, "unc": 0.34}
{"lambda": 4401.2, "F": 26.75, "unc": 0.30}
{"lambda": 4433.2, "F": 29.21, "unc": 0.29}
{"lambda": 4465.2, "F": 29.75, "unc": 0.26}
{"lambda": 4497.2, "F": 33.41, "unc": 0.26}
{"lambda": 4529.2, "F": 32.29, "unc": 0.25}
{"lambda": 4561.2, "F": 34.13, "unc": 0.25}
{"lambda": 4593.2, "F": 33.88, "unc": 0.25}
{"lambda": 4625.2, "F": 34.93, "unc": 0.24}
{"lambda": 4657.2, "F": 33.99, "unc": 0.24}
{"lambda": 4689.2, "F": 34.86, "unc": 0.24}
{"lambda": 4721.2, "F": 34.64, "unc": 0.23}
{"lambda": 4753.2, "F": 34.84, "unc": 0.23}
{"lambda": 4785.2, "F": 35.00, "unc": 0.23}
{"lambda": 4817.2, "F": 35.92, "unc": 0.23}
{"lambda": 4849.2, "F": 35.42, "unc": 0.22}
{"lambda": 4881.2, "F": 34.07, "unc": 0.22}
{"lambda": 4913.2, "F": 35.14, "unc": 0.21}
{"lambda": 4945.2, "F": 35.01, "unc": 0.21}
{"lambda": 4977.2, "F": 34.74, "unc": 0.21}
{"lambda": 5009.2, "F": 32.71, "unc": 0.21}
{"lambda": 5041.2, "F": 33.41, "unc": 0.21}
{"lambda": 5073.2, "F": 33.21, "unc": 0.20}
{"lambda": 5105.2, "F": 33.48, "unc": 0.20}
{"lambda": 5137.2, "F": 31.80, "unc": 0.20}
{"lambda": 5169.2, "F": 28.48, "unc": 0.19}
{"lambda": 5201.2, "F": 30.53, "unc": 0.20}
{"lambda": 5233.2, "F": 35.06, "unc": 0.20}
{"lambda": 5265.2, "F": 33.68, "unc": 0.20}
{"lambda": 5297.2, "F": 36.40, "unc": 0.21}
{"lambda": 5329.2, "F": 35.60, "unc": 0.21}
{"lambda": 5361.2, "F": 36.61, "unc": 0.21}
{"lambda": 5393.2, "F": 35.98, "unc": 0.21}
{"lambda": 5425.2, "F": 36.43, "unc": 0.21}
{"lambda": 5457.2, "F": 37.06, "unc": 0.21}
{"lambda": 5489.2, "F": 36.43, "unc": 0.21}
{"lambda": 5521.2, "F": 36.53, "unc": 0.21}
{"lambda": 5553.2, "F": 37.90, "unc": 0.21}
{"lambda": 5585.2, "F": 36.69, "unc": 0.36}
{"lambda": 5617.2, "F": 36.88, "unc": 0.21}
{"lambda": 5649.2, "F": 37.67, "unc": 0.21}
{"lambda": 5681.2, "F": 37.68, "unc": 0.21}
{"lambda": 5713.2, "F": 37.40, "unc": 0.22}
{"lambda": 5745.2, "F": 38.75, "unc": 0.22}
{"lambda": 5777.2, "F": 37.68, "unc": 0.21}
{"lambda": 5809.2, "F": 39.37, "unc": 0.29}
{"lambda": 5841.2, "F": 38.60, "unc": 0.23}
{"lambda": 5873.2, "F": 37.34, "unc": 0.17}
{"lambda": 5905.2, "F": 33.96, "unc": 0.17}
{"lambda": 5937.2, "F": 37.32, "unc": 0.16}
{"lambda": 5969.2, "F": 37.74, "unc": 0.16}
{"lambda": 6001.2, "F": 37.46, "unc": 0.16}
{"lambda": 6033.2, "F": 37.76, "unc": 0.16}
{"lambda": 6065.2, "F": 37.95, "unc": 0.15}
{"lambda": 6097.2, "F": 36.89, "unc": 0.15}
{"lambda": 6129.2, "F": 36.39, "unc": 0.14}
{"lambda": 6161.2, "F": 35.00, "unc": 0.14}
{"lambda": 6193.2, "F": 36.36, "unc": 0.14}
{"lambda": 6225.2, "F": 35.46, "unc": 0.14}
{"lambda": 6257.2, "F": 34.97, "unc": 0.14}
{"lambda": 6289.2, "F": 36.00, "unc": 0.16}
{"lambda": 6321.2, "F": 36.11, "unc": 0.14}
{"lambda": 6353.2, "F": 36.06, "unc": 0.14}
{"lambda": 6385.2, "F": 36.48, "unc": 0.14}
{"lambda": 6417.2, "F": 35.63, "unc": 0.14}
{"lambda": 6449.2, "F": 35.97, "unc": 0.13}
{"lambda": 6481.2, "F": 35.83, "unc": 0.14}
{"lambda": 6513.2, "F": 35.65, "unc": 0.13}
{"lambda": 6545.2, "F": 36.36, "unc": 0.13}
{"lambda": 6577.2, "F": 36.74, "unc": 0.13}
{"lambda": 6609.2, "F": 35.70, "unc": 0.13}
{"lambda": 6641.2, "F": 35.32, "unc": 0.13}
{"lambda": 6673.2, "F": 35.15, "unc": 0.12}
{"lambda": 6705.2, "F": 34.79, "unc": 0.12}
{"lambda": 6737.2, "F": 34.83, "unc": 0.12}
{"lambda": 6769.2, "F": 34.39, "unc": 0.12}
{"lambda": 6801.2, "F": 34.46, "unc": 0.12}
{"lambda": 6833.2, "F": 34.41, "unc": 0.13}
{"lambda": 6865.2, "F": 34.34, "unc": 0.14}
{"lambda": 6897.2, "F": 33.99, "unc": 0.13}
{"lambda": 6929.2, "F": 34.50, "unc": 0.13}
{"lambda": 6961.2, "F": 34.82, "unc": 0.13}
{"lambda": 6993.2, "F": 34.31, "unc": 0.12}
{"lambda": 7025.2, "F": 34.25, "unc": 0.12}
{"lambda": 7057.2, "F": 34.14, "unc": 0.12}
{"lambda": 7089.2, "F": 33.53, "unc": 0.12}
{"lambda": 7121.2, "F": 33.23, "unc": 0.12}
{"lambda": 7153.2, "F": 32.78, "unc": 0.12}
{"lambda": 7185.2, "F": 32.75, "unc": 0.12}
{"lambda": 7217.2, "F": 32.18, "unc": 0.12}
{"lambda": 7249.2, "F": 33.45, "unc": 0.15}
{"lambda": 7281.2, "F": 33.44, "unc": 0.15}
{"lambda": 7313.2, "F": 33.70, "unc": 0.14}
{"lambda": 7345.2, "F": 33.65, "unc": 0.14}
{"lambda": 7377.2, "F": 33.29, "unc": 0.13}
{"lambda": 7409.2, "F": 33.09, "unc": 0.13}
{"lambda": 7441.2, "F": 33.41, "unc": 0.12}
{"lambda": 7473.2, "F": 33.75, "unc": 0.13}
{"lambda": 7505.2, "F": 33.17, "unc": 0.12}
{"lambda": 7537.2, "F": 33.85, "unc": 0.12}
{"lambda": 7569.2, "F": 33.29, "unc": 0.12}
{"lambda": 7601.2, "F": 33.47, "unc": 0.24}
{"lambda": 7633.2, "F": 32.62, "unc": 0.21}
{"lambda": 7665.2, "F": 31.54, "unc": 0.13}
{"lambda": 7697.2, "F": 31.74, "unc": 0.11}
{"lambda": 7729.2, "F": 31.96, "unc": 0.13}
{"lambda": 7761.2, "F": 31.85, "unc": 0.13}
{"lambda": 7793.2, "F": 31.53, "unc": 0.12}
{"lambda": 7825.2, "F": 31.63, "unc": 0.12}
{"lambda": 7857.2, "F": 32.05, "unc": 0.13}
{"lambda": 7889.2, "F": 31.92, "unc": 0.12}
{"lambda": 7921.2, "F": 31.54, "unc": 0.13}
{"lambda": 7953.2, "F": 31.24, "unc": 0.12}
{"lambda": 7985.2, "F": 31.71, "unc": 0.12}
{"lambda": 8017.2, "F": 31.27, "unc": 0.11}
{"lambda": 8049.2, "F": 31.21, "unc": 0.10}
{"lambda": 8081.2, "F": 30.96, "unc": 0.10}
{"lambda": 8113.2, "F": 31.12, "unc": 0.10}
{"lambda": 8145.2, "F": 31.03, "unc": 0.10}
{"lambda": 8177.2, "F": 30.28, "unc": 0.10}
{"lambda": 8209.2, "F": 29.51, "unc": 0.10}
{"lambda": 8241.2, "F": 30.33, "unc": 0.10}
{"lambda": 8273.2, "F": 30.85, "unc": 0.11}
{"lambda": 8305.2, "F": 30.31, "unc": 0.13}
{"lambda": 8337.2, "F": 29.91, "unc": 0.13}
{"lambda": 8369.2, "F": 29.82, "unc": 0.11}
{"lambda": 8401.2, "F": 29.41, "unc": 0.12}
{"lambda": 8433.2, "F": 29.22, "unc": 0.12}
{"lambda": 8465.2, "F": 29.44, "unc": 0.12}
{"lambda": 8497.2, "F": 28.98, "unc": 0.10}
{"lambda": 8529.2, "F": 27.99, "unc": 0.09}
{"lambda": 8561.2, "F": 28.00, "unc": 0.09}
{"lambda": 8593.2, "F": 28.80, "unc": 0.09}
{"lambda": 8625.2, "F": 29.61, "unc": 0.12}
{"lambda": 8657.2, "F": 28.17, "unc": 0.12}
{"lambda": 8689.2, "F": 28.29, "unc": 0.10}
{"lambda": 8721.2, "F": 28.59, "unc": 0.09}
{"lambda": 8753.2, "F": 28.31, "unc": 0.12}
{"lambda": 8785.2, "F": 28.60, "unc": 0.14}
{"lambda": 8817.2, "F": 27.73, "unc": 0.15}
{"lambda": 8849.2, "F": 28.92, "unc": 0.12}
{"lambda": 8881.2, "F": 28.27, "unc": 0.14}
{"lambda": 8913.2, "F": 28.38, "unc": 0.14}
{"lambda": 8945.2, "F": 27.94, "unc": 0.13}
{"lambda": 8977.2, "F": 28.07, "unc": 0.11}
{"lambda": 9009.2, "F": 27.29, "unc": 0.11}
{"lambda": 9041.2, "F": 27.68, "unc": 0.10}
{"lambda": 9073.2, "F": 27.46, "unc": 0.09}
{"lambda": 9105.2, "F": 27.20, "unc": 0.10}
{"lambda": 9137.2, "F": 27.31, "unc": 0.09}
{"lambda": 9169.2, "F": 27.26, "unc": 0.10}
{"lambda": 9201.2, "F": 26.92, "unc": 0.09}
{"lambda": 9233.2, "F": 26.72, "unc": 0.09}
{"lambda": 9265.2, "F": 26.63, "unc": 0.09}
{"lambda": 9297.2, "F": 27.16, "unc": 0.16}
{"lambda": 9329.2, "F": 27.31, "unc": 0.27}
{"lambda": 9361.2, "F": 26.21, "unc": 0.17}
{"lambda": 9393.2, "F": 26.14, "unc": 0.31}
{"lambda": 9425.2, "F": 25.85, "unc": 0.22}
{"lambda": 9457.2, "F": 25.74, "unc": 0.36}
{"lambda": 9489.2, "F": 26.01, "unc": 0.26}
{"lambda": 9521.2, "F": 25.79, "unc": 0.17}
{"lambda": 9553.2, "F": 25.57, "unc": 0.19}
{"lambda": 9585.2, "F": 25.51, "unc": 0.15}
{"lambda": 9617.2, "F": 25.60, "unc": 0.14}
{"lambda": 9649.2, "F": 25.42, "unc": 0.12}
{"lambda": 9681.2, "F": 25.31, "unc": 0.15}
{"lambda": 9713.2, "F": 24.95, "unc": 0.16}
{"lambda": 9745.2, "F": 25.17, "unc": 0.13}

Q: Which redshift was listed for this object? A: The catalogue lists 0.000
